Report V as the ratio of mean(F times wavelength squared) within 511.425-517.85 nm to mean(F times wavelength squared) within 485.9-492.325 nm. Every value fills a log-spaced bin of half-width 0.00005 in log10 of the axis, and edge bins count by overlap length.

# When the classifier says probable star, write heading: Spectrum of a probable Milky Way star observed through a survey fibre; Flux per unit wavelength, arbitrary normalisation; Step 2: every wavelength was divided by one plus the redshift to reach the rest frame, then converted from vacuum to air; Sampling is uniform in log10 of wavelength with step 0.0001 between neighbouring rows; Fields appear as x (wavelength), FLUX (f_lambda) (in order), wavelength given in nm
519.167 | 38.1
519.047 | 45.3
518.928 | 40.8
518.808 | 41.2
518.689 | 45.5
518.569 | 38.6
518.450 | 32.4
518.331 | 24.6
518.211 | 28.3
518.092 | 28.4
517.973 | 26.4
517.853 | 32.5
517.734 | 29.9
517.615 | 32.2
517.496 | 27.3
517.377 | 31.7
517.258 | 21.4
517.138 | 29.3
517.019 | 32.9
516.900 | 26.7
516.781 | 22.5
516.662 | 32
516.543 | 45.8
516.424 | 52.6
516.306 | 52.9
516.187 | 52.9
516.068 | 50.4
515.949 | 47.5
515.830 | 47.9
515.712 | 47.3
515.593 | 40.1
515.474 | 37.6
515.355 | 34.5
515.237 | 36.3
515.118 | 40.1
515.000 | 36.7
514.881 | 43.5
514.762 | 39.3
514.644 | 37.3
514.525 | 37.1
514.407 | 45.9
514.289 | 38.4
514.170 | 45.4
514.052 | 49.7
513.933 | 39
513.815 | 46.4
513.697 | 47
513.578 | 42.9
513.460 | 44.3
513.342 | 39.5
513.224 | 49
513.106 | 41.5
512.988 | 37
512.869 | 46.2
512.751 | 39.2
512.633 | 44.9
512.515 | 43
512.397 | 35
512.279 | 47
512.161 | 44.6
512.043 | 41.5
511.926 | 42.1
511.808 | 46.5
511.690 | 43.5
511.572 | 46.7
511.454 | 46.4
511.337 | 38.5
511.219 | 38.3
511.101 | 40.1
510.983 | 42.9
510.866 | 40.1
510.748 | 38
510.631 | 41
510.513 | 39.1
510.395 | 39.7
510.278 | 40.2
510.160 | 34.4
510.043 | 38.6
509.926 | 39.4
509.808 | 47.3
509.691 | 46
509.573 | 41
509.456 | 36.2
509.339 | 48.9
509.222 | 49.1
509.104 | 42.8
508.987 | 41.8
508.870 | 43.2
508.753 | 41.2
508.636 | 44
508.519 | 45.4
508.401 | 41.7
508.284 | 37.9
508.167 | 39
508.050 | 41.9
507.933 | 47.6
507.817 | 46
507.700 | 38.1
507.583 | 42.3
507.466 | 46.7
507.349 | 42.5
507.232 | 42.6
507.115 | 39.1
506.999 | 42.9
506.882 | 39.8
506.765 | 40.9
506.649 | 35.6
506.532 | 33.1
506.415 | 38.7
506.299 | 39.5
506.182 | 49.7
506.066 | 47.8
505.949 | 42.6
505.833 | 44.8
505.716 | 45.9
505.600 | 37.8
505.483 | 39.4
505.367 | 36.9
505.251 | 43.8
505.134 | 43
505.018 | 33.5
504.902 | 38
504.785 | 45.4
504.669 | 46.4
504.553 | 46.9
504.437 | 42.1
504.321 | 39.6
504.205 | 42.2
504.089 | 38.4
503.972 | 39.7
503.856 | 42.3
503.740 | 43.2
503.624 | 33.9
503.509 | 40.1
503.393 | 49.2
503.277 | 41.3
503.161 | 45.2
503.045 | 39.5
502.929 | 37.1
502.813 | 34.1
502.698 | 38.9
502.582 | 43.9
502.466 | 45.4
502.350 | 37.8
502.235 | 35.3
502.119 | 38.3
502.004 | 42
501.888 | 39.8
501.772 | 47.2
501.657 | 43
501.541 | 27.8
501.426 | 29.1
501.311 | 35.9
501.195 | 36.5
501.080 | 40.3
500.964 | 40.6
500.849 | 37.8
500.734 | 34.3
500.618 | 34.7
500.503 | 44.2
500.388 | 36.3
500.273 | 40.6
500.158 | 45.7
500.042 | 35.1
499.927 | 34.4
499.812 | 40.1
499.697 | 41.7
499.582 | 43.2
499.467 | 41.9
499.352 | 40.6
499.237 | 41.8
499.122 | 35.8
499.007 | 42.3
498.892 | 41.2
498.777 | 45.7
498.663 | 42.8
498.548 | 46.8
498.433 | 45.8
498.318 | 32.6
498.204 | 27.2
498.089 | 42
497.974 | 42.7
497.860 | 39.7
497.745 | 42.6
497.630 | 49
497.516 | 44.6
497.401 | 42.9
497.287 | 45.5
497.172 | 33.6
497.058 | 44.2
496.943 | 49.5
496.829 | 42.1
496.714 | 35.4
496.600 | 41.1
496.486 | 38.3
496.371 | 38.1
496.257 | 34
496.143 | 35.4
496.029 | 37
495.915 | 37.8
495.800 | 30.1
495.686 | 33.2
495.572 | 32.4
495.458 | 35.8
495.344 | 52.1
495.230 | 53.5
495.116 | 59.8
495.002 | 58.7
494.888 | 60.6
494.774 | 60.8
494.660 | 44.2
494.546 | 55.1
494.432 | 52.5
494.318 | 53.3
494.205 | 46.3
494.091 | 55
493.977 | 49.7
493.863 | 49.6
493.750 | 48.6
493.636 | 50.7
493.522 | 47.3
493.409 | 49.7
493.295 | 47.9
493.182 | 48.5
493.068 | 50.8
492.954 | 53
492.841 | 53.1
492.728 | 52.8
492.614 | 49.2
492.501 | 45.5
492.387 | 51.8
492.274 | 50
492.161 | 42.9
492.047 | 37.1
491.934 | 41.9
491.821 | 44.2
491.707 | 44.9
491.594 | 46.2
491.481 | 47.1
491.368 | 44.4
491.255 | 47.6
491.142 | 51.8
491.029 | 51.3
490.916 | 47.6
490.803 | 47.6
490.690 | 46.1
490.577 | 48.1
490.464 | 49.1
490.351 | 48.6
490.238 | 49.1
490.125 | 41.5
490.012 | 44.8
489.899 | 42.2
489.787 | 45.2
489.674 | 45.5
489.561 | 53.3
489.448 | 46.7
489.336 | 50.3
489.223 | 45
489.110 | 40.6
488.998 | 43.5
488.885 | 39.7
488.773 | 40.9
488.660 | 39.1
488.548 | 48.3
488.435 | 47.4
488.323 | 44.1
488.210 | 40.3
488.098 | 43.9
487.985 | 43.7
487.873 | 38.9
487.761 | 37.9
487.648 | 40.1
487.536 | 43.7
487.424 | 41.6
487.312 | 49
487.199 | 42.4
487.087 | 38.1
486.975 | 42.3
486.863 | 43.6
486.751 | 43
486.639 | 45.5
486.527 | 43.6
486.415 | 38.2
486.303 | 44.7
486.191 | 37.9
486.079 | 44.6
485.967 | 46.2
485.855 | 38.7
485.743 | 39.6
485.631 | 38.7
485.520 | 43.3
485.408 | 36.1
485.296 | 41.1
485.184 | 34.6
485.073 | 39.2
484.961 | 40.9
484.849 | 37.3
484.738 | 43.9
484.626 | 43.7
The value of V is 1.01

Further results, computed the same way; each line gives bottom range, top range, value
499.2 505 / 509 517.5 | 1.08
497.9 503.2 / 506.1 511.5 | 1.09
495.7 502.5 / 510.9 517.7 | 1.09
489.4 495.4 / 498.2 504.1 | 0.84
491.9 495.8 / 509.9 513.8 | 0.92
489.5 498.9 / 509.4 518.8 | 0.94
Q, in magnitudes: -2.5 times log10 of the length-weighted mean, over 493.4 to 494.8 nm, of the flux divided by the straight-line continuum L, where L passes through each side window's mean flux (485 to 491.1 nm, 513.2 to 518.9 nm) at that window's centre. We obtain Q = -0.197 mag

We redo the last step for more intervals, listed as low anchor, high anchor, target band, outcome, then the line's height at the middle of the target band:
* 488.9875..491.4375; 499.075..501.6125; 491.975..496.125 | -0.106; 43.6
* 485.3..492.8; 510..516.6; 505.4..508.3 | 0.034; 43.1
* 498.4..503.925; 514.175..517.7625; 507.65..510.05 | -0.096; 39.2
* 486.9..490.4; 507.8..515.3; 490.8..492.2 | -0.052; 43.6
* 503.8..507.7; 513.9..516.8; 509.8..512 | 0.024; 42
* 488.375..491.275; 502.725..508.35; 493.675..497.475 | -0.015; 44.4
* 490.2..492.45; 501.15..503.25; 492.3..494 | -0.100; 45.5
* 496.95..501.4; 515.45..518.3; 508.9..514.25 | -0.134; 37.6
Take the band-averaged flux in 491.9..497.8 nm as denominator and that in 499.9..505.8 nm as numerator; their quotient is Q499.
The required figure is 0.87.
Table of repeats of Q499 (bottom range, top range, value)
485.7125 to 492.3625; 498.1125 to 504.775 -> 0.90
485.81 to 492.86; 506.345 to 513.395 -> 0.93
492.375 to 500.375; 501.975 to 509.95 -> 0.94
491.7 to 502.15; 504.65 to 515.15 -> 0.97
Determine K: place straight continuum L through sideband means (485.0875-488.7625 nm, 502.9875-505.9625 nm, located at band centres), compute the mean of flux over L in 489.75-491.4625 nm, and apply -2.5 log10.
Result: -0.129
